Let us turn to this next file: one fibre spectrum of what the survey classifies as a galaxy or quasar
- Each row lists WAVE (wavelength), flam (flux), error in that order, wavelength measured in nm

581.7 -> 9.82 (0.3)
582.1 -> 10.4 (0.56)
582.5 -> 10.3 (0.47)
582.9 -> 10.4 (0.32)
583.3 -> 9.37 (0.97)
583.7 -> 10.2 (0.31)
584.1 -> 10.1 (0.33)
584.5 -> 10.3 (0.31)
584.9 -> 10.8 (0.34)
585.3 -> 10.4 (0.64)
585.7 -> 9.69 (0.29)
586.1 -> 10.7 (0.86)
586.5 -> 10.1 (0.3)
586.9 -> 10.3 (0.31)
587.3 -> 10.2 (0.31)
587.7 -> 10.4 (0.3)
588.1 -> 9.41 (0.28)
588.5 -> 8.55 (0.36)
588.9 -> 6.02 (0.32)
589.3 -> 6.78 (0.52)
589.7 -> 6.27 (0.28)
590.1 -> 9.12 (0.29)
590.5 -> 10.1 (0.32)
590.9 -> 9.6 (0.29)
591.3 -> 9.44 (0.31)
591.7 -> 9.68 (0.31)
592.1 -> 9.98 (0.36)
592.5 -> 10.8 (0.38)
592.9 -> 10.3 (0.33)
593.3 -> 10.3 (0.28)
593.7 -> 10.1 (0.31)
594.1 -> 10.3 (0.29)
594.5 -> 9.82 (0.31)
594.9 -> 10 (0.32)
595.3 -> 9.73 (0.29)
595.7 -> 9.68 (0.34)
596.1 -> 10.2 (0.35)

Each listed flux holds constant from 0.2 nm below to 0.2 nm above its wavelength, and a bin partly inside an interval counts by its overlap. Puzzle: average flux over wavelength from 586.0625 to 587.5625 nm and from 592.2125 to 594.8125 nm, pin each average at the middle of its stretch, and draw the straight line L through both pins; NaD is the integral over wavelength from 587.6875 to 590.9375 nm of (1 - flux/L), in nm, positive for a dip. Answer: 0.62 nm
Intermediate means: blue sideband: 10.3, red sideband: 10.2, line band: 8.3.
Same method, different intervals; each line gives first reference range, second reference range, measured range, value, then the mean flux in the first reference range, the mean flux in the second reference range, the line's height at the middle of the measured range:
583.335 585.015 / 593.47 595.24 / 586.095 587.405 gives -0.01 nm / 10.2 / 10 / 10.2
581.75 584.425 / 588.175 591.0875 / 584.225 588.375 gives -0.49 nm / 10.1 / 8.11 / 9.13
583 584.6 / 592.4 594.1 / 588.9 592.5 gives 0.50 nm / 10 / 10.3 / 10.2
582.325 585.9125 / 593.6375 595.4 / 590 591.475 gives 0.07 nm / 10.2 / 10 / 10.1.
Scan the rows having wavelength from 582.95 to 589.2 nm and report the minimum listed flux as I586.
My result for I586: 6.02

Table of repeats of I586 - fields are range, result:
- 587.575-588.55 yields 8.55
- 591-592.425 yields 9.44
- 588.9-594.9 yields 6.27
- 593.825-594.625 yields 9.82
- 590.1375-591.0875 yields 9.6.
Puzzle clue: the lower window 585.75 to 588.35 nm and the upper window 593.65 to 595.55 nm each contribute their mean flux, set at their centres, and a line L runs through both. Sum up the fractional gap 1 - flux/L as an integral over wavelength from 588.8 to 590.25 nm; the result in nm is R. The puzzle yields 0.436 nm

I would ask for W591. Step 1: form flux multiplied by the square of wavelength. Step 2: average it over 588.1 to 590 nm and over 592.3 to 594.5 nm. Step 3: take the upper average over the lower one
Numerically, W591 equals 1.44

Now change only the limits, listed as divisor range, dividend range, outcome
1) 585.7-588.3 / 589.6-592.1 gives 0.92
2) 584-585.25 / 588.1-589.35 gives 0.73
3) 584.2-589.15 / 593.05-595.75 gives 1.06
